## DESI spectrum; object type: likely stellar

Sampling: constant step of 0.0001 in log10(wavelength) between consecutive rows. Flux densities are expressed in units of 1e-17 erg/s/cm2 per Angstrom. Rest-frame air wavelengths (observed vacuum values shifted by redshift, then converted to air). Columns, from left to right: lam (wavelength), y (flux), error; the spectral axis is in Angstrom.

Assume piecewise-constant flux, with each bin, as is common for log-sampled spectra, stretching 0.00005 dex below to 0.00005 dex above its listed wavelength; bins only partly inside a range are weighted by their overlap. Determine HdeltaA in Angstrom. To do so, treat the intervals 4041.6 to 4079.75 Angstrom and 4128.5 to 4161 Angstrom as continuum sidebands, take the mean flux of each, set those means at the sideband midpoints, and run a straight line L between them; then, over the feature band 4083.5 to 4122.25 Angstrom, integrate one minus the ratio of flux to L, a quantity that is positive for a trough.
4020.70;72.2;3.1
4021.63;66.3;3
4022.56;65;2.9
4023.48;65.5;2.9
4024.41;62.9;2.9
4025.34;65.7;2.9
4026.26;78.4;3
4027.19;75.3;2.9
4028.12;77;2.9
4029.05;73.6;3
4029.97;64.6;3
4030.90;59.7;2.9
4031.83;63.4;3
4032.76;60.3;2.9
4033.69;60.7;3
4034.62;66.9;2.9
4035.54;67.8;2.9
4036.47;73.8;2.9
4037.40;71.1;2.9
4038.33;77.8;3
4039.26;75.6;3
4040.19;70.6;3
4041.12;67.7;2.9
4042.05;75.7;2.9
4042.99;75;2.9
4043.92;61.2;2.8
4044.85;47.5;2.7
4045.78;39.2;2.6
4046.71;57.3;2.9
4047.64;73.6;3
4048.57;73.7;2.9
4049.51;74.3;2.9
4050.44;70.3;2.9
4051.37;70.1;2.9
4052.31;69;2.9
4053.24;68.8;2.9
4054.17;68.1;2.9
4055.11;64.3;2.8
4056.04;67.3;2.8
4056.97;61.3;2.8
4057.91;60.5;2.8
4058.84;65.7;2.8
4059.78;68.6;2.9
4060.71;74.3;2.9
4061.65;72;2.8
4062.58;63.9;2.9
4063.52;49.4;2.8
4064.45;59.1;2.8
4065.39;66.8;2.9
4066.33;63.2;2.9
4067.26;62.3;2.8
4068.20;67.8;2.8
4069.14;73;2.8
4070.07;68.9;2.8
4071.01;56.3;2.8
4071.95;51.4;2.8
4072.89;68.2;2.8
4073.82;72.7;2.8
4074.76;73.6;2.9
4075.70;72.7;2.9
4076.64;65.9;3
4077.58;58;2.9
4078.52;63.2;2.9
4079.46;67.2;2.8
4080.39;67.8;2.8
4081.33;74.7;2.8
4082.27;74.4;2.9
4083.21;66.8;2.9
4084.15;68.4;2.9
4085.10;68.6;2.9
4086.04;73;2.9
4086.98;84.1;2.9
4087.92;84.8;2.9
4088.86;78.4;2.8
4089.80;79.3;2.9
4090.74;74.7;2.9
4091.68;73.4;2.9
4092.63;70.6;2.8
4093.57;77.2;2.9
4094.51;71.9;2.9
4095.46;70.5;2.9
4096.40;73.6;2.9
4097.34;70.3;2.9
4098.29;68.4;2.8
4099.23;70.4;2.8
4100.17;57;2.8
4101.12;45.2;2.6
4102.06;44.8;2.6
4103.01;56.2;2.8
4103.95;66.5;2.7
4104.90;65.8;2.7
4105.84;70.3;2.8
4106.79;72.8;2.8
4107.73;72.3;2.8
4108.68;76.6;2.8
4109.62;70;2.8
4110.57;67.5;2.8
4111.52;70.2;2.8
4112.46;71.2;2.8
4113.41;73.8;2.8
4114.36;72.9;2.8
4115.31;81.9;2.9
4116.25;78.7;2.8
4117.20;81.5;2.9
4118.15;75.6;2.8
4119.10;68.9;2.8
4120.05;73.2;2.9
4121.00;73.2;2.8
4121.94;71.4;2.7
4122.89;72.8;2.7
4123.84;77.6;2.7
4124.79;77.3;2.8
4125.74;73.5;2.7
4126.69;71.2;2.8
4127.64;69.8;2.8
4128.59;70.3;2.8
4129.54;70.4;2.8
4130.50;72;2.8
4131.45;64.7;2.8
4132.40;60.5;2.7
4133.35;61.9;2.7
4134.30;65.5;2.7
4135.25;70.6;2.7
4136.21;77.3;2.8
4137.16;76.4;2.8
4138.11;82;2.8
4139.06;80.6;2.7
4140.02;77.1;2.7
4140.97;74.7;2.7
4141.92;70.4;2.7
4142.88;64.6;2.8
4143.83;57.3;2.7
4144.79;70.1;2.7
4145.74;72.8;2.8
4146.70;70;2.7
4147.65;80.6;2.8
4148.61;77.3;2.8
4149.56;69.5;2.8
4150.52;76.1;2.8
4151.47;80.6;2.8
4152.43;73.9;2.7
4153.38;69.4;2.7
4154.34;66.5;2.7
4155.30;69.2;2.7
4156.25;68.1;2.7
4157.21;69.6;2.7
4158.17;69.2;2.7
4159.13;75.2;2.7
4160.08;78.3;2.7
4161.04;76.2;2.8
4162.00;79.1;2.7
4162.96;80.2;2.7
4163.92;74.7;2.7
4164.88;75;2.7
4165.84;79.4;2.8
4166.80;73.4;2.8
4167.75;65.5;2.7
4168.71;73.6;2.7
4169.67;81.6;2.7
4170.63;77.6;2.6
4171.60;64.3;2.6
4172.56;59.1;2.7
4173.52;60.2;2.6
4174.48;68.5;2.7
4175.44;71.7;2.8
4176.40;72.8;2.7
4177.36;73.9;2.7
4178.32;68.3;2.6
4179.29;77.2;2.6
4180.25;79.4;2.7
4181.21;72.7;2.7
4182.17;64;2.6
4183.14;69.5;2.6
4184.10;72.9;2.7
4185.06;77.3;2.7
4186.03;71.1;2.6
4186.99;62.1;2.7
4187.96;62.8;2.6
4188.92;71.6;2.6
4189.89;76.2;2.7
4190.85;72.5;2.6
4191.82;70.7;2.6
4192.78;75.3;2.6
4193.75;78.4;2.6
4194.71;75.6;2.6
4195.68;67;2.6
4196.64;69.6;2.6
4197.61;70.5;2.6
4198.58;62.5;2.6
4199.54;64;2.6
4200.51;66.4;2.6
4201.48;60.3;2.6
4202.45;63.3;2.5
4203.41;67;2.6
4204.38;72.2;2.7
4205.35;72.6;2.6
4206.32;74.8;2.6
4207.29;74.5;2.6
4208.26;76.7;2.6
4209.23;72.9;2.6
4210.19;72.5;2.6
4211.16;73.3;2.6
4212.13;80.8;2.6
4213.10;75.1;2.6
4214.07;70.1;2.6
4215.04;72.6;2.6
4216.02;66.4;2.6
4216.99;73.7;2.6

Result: -1.5 Angstrom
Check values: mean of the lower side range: 65.4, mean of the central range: 71.1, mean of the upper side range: 71.6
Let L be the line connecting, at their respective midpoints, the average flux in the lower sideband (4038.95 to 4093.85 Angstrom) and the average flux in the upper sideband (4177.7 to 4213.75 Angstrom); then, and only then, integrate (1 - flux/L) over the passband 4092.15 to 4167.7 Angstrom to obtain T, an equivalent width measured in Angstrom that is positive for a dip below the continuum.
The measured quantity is -2.0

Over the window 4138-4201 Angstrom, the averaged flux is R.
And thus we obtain 71.9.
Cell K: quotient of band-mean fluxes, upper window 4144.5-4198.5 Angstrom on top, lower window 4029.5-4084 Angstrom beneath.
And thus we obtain 1.1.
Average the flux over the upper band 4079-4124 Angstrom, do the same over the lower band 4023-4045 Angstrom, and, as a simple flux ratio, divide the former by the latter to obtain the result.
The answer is 1.04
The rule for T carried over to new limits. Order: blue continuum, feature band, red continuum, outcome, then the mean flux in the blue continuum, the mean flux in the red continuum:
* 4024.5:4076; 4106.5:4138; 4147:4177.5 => -0.8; 66.8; 72.8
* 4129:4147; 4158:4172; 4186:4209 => -1.0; 70.4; 69.9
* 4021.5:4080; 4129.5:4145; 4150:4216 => -0.1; 66.5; 71.7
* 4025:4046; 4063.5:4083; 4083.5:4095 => 1.9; 67.7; 75.2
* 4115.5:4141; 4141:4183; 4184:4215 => 0.0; 73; 71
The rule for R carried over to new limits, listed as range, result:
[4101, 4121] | 69.9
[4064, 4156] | 70.4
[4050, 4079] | 65.7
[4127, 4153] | 71.7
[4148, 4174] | 72.7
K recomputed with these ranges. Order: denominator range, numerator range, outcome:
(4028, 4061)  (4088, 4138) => 1.06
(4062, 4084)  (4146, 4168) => 1.13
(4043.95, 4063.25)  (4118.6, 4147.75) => 1.10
